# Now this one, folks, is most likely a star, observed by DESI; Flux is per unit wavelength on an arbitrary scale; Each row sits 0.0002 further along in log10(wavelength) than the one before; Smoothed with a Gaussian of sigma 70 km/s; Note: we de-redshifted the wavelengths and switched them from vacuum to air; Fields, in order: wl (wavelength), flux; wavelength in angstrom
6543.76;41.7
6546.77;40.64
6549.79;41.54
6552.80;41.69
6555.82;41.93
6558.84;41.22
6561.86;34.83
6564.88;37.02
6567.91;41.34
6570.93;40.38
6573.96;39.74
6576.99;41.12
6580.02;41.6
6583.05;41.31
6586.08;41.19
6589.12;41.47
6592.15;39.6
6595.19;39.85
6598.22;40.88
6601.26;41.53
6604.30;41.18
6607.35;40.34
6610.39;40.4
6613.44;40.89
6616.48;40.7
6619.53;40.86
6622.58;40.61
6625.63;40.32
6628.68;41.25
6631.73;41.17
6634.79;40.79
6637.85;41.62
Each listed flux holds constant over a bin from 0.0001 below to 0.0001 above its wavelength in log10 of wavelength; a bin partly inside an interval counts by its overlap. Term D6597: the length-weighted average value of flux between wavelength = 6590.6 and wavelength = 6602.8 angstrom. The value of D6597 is 40.5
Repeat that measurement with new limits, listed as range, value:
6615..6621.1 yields 40.8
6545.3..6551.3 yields 41.1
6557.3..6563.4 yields 38.1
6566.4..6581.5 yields 40.8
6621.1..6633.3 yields 40.8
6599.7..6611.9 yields 40.8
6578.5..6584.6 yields 41.5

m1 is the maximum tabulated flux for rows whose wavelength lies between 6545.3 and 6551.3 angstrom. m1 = 41.54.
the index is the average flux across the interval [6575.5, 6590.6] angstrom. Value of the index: 41.3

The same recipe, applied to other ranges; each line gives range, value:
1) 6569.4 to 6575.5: 40.1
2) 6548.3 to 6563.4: 40.3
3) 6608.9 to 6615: 40.7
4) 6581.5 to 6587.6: 41.3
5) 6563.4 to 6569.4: 39.1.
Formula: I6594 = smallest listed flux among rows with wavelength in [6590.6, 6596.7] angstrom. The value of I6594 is 39.6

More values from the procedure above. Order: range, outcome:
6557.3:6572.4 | 34.83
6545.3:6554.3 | 40.64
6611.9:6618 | 40.7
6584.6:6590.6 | 41.19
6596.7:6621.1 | 40.34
